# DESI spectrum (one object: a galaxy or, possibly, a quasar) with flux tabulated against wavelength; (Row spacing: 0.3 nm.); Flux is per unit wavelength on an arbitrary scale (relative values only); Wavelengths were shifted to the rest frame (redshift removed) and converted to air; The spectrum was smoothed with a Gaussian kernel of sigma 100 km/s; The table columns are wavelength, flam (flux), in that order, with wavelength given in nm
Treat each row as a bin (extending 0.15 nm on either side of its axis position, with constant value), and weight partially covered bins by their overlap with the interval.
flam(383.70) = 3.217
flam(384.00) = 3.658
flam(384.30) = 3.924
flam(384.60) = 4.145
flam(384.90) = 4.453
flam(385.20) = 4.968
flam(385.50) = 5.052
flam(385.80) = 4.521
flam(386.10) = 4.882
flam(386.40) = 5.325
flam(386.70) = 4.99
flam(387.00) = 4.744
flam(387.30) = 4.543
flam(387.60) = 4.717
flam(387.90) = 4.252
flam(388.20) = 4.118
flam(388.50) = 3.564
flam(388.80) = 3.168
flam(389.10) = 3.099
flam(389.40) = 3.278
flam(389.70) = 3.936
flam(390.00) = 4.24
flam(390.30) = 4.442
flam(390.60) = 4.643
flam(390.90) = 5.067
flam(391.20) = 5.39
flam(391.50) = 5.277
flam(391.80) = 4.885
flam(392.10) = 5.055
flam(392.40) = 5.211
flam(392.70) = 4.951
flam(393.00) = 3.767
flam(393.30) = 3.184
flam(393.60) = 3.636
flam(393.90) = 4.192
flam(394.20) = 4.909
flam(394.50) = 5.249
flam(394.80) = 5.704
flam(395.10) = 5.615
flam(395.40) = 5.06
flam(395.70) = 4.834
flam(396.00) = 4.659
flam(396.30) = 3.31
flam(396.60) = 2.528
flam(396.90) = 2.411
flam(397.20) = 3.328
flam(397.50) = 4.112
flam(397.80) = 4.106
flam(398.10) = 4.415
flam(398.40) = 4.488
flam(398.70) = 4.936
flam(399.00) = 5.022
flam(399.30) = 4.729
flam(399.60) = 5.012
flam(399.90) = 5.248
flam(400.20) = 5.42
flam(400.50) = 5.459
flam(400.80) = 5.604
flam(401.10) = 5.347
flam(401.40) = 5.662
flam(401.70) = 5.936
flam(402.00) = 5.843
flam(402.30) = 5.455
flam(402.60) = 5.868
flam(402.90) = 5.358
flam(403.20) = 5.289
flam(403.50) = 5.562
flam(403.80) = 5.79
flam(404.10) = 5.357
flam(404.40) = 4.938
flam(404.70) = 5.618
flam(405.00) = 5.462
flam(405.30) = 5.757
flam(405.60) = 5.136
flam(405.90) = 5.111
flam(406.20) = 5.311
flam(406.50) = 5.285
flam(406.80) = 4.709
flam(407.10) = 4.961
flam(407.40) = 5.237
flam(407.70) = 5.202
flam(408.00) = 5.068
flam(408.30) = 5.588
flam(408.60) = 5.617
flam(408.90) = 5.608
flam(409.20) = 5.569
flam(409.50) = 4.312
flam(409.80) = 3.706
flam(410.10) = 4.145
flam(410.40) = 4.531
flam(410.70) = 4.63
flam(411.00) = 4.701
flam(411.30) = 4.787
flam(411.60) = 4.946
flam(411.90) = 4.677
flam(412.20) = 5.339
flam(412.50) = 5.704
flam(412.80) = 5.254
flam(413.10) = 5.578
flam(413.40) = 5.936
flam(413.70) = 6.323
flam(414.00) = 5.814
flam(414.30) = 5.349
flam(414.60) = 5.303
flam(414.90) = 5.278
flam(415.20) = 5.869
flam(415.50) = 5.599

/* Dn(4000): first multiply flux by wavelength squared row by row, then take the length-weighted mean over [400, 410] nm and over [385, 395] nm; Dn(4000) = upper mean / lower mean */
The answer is 1.27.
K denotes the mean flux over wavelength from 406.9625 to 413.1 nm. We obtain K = 4.99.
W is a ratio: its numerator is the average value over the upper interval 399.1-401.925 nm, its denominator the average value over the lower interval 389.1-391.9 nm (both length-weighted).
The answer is 1.2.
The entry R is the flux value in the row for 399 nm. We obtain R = 5.022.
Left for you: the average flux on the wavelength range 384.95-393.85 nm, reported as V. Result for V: 4.44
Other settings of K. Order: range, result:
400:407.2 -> 5.43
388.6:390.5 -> 3.72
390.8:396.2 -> 4.8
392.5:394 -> 3.98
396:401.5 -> 4.5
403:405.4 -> 5.46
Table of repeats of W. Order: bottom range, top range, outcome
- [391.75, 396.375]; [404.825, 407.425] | 1.12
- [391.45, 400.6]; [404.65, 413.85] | 1.14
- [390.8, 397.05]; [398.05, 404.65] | 1.18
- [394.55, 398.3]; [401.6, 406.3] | 1.30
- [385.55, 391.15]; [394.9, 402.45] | 1.09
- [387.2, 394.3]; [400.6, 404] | 1.30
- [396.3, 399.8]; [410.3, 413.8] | 1.27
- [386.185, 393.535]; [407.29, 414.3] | 1.17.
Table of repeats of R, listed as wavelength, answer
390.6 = 4.643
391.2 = 5.39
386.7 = 4.99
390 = 4.24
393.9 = 4.192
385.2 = 4.968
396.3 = 3.31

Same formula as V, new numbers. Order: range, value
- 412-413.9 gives 5.67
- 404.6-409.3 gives 5.32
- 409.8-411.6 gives 4.52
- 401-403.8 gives 5.61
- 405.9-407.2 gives 5.08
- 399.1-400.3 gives 5.09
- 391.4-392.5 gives 5.09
